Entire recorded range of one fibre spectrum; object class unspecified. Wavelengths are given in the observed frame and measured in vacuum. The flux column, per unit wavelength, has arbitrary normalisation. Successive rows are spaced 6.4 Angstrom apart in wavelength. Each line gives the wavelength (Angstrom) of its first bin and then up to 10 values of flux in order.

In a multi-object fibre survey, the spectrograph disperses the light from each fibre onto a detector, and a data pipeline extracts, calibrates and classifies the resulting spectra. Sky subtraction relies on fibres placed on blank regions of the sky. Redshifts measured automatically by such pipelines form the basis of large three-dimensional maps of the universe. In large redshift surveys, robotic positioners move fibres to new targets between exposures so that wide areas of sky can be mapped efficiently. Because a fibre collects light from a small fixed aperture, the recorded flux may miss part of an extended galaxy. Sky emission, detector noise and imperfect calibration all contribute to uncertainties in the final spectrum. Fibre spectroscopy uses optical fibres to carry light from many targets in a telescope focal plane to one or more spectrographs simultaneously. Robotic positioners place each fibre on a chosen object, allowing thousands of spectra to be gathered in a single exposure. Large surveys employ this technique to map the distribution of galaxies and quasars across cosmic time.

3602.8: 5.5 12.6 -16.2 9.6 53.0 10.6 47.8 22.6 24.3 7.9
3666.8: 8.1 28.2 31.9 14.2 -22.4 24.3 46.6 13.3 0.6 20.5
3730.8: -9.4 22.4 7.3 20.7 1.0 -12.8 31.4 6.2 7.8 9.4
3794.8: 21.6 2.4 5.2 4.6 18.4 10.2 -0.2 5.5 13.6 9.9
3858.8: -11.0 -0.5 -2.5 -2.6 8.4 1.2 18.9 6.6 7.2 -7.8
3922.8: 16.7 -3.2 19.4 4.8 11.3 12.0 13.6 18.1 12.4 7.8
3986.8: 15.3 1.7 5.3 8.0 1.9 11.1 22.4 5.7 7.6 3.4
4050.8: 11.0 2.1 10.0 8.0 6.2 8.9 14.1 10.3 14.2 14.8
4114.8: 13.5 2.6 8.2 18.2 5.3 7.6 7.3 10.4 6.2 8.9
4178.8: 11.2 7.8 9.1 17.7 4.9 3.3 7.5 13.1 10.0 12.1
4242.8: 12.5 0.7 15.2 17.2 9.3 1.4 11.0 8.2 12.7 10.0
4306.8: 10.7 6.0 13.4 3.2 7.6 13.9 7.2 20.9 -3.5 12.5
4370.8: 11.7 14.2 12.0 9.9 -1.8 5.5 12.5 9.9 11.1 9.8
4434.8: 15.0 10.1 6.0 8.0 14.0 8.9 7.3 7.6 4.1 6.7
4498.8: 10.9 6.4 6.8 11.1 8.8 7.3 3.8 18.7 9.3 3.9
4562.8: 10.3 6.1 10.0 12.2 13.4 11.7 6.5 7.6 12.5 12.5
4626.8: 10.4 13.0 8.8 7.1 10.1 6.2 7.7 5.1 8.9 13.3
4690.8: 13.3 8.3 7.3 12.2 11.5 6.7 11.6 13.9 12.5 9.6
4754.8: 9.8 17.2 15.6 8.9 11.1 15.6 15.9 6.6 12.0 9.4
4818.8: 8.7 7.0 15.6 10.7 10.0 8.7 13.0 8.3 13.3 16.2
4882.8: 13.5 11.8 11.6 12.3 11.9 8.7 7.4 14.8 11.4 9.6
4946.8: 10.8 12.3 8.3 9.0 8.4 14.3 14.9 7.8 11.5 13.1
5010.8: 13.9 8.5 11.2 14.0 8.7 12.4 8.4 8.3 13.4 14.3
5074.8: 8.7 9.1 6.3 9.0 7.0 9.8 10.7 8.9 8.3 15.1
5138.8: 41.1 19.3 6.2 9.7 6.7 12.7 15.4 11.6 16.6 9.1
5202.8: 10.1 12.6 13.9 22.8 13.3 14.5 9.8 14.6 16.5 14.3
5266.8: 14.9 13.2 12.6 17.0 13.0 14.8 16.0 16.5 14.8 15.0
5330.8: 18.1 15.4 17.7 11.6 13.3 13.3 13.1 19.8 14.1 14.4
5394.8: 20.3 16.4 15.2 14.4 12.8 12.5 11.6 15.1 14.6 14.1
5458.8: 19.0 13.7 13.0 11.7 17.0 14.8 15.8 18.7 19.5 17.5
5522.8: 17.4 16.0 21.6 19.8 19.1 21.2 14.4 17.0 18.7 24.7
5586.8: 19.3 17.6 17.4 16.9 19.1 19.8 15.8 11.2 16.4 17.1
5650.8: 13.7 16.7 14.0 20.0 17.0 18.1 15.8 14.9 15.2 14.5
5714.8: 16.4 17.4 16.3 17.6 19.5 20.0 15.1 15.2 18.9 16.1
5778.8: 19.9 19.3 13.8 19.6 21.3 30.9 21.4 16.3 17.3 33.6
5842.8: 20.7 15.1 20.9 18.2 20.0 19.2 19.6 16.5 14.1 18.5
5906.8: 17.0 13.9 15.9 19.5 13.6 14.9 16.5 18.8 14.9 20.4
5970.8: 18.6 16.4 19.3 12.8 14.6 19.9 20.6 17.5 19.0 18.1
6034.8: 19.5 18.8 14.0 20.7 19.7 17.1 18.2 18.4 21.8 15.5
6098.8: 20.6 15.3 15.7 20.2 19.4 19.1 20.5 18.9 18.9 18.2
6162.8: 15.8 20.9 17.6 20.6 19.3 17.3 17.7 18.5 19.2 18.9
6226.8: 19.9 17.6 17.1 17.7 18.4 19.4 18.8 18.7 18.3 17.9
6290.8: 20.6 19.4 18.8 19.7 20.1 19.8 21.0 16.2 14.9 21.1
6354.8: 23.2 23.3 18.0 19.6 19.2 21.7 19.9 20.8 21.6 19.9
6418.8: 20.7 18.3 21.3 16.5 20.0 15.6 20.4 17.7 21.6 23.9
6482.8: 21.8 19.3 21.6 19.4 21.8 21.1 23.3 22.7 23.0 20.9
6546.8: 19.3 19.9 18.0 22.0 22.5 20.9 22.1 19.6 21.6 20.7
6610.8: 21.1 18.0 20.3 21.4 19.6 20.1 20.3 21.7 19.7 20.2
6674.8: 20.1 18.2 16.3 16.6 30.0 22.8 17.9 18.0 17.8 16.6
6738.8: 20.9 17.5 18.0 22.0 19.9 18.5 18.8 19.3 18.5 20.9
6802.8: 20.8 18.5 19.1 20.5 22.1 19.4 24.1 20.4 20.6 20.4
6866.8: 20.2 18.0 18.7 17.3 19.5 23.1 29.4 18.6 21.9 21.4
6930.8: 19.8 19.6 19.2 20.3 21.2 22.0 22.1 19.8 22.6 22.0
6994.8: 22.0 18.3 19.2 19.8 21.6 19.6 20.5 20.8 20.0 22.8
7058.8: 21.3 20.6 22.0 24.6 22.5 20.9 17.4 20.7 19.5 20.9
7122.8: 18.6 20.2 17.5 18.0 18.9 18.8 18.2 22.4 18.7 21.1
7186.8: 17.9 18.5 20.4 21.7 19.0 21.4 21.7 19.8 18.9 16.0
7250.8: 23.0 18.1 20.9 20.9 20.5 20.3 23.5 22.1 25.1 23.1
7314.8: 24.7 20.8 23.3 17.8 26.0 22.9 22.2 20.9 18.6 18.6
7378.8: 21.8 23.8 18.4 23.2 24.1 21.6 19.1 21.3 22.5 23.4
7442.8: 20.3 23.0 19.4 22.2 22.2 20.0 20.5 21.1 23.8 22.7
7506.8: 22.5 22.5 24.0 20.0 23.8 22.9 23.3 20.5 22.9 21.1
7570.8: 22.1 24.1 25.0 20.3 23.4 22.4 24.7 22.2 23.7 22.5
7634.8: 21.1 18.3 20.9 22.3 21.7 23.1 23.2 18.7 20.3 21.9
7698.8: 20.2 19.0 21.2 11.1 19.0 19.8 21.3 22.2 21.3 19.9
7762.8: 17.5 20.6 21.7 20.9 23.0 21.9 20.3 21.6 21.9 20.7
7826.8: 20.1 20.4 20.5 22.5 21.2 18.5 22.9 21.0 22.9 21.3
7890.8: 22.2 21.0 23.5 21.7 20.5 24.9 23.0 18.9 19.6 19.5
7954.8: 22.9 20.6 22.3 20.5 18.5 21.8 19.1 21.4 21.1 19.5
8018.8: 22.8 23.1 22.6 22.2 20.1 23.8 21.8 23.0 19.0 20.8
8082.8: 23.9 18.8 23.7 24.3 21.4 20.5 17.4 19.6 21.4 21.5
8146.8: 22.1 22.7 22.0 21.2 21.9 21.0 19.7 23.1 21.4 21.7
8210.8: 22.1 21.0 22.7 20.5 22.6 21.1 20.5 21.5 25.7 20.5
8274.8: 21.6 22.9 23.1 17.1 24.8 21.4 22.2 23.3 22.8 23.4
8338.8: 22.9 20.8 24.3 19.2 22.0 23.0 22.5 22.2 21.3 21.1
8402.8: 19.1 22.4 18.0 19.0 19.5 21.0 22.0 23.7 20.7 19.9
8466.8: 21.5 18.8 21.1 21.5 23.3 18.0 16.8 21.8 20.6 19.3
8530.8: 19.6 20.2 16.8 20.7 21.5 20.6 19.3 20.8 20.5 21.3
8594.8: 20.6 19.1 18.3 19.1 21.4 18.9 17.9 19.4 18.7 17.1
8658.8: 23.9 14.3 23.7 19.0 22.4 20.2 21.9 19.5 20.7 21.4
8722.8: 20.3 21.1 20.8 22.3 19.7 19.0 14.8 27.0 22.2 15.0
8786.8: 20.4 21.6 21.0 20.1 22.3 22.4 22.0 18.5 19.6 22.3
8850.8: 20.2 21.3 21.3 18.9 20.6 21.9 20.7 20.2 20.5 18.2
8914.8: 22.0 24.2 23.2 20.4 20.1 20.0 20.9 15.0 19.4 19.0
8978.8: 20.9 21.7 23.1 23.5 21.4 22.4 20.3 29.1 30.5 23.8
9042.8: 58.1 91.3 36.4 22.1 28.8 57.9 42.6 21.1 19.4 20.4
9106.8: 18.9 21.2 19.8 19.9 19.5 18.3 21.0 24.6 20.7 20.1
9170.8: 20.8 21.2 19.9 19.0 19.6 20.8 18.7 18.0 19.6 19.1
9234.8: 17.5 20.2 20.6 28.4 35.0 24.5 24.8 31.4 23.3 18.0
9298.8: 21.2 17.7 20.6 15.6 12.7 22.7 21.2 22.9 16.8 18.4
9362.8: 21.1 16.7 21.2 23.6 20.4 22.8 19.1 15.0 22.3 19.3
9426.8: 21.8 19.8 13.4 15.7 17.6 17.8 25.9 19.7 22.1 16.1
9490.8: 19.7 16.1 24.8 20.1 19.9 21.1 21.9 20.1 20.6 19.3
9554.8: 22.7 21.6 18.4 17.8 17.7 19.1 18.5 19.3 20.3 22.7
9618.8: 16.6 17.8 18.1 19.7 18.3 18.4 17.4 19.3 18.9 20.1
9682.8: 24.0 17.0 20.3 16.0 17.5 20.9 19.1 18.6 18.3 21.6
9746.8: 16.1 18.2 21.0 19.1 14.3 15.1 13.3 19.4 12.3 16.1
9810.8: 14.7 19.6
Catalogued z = 0.378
